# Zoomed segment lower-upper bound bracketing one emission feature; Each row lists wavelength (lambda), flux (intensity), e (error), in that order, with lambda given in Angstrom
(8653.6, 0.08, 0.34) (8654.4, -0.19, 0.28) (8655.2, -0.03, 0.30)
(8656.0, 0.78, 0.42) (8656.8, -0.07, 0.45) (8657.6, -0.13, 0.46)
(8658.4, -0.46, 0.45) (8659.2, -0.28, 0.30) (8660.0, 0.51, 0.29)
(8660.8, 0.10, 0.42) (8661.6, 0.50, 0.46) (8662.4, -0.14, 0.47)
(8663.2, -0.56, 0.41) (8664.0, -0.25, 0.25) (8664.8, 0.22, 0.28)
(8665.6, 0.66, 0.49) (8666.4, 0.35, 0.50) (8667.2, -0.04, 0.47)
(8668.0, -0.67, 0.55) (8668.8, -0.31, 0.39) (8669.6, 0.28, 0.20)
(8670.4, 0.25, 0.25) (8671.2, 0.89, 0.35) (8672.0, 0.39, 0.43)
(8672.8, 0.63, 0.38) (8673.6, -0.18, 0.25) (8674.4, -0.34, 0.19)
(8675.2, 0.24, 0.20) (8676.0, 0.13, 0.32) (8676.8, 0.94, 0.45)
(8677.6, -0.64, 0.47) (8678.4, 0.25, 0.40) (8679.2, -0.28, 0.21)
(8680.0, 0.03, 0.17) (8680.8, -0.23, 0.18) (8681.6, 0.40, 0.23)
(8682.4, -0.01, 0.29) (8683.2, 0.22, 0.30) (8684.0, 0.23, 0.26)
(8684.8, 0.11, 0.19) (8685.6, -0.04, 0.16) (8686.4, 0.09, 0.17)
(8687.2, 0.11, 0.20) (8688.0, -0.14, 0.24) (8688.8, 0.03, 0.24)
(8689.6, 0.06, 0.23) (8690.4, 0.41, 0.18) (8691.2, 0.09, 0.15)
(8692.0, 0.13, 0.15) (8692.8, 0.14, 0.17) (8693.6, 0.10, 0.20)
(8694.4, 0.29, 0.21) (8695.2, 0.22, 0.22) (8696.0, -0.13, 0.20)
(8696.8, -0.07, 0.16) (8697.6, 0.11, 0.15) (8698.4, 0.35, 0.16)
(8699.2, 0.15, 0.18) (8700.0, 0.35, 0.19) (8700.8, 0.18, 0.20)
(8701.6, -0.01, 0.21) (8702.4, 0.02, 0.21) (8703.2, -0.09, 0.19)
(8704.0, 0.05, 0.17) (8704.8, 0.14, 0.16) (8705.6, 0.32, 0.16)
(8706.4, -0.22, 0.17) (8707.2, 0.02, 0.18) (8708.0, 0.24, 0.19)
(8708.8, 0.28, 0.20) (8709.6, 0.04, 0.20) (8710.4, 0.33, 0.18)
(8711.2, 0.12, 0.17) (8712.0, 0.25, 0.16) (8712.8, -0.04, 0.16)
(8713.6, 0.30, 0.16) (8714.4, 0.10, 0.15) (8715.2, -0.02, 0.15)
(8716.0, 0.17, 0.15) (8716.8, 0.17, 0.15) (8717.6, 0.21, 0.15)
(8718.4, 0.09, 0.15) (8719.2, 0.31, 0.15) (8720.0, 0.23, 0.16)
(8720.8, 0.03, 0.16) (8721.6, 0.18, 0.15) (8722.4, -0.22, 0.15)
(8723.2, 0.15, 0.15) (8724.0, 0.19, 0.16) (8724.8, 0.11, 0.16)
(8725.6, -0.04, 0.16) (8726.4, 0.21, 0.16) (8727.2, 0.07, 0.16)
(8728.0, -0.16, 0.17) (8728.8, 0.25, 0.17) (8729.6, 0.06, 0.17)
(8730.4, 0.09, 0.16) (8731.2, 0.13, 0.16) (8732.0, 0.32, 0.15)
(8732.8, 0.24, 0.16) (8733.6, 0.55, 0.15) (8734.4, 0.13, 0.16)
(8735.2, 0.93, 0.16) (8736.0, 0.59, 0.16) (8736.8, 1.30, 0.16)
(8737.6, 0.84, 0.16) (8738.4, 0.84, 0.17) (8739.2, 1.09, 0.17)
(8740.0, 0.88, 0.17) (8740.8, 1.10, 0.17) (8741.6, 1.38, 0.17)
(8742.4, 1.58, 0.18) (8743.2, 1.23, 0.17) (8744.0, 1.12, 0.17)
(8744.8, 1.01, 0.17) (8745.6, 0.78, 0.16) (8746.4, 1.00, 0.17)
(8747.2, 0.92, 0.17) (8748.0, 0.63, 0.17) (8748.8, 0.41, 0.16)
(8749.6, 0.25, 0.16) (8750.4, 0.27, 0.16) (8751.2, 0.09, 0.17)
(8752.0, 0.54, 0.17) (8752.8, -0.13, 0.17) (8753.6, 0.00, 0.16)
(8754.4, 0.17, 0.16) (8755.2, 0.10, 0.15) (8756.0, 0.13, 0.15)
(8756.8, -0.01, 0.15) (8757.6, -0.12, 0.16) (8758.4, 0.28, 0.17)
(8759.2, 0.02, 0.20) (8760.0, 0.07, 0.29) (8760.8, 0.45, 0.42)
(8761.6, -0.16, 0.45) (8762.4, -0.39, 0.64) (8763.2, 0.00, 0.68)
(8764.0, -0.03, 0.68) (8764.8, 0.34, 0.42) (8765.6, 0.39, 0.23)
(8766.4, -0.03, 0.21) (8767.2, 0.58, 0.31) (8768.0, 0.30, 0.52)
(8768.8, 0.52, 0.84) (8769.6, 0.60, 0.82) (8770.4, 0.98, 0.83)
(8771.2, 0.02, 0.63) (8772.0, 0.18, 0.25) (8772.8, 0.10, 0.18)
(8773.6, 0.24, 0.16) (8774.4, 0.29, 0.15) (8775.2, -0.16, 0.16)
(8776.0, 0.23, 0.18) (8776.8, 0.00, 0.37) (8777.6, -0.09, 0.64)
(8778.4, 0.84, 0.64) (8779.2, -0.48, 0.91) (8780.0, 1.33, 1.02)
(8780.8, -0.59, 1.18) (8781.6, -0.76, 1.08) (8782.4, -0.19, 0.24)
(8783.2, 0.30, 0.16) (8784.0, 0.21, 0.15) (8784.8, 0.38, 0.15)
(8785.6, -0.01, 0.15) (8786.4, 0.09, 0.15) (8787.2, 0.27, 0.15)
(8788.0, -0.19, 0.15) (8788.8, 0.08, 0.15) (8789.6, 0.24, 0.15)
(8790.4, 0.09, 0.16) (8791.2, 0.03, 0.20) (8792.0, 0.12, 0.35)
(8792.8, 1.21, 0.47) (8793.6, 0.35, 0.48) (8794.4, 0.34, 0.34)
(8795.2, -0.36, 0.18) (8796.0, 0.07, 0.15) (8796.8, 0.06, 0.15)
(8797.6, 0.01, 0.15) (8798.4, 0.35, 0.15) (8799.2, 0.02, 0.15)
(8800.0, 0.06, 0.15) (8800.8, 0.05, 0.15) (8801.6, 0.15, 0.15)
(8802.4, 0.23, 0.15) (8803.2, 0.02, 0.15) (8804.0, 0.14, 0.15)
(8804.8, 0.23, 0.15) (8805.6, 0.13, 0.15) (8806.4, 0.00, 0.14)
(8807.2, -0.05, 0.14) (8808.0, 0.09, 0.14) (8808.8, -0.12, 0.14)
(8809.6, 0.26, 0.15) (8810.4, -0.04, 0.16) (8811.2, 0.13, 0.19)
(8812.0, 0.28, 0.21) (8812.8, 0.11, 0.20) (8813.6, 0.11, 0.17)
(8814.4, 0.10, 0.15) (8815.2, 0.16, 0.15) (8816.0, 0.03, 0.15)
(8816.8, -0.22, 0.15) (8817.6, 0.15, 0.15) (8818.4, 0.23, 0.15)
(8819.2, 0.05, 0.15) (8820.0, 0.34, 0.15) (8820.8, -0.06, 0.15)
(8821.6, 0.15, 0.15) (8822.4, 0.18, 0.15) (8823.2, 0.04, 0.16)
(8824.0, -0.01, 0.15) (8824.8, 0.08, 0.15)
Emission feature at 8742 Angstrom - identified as [O II]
